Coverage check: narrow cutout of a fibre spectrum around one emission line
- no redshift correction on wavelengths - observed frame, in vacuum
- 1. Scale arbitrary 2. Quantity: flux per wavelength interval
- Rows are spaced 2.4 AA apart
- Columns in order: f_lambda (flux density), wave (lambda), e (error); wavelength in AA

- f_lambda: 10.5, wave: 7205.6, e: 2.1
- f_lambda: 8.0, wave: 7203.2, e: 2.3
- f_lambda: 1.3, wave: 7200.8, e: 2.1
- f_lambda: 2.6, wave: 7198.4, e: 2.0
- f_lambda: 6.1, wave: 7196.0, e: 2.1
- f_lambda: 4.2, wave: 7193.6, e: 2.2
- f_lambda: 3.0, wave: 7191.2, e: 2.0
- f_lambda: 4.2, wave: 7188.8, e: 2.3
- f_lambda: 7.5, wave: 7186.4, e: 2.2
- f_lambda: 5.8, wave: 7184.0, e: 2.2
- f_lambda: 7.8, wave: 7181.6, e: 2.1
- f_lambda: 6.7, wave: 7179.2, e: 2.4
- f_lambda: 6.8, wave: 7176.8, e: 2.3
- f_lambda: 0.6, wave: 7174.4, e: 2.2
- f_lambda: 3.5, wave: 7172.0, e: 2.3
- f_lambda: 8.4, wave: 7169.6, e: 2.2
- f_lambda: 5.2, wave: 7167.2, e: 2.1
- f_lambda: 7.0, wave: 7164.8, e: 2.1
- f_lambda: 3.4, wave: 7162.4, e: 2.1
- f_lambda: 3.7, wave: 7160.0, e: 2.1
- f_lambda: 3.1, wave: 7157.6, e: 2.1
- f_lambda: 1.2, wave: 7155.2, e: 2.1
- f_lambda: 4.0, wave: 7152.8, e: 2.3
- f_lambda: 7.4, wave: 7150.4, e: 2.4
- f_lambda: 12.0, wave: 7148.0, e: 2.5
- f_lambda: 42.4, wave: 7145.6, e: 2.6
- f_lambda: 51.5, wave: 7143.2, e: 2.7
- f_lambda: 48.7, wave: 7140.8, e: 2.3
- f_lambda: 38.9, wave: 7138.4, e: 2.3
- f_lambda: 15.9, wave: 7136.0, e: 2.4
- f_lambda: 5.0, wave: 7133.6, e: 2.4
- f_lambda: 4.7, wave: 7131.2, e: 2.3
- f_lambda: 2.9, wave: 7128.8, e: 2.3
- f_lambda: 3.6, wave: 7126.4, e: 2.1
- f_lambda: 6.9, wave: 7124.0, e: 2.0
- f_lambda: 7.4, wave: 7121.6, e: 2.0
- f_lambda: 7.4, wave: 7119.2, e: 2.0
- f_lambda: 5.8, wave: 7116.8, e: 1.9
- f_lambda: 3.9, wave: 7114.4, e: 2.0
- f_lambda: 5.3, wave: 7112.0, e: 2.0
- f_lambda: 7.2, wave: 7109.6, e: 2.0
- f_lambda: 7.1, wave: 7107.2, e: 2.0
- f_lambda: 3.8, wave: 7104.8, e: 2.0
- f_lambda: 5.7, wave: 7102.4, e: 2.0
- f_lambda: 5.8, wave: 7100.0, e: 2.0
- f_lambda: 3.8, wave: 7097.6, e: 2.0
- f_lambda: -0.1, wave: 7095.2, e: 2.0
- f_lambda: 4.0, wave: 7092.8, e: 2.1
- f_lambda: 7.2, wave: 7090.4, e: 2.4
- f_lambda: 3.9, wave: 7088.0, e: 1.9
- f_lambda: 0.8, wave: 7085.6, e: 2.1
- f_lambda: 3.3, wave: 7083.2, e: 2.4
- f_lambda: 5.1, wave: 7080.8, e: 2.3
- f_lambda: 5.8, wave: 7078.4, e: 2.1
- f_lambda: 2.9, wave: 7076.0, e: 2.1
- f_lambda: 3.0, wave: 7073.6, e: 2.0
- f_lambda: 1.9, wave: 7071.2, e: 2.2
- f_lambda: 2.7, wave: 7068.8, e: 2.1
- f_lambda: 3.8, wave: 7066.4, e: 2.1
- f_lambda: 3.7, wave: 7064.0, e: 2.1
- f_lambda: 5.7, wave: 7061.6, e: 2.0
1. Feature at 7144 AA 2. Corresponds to [O II]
